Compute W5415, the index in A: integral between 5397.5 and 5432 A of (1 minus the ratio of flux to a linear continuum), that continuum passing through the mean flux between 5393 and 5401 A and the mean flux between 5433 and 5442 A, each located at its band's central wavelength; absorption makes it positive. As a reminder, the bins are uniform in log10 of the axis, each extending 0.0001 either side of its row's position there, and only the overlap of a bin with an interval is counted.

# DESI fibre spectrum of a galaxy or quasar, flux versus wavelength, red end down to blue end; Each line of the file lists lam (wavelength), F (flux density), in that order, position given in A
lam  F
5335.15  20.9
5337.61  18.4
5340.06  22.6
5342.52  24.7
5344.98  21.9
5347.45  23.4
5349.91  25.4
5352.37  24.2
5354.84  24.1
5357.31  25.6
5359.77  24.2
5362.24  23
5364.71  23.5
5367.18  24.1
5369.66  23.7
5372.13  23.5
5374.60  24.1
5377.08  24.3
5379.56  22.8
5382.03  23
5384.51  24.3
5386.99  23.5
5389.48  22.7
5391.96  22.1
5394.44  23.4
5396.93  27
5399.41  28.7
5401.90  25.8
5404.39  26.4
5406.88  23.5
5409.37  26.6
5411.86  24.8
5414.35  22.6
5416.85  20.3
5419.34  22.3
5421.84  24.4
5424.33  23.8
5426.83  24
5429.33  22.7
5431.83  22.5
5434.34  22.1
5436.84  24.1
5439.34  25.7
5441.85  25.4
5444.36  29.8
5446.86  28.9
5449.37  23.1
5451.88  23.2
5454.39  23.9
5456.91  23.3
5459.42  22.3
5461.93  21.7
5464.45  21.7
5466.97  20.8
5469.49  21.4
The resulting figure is 1.5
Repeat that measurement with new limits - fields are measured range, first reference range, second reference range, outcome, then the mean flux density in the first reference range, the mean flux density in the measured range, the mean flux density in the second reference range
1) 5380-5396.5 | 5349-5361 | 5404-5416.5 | 0.8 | 24.7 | 23.3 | 24.3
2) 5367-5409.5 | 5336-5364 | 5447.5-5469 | -2.3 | 23.4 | 24.4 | 22.6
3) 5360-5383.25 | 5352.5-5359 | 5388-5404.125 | 1.2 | 24.7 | 23.6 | 25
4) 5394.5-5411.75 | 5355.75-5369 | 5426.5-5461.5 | -1.3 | 24.1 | 26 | 24.3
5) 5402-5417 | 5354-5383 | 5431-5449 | 0.2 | 23.8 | 24.4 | 25.5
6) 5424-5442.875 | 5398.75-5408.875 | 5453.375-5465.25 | 0.3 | 26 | 23.8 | 22.6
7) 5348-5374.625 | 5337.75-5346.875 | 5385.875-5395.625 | -1.7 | 22.5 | 24.1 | 22.9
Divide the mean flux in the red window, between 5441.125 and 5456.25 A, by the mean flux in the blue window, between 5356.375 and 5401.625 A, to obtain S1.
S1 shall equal 1.06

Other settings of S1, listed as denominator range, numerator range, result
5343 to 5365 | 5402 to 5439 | 0.99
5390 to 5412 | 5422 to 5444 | 0.95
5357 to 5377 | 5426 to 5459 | 1.02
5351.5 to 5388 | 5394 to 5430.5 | 1.02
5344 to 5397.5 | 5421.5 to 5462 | 1.02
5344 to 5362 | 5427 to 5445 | 1.01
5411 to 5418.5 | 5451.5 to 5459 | 1.04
